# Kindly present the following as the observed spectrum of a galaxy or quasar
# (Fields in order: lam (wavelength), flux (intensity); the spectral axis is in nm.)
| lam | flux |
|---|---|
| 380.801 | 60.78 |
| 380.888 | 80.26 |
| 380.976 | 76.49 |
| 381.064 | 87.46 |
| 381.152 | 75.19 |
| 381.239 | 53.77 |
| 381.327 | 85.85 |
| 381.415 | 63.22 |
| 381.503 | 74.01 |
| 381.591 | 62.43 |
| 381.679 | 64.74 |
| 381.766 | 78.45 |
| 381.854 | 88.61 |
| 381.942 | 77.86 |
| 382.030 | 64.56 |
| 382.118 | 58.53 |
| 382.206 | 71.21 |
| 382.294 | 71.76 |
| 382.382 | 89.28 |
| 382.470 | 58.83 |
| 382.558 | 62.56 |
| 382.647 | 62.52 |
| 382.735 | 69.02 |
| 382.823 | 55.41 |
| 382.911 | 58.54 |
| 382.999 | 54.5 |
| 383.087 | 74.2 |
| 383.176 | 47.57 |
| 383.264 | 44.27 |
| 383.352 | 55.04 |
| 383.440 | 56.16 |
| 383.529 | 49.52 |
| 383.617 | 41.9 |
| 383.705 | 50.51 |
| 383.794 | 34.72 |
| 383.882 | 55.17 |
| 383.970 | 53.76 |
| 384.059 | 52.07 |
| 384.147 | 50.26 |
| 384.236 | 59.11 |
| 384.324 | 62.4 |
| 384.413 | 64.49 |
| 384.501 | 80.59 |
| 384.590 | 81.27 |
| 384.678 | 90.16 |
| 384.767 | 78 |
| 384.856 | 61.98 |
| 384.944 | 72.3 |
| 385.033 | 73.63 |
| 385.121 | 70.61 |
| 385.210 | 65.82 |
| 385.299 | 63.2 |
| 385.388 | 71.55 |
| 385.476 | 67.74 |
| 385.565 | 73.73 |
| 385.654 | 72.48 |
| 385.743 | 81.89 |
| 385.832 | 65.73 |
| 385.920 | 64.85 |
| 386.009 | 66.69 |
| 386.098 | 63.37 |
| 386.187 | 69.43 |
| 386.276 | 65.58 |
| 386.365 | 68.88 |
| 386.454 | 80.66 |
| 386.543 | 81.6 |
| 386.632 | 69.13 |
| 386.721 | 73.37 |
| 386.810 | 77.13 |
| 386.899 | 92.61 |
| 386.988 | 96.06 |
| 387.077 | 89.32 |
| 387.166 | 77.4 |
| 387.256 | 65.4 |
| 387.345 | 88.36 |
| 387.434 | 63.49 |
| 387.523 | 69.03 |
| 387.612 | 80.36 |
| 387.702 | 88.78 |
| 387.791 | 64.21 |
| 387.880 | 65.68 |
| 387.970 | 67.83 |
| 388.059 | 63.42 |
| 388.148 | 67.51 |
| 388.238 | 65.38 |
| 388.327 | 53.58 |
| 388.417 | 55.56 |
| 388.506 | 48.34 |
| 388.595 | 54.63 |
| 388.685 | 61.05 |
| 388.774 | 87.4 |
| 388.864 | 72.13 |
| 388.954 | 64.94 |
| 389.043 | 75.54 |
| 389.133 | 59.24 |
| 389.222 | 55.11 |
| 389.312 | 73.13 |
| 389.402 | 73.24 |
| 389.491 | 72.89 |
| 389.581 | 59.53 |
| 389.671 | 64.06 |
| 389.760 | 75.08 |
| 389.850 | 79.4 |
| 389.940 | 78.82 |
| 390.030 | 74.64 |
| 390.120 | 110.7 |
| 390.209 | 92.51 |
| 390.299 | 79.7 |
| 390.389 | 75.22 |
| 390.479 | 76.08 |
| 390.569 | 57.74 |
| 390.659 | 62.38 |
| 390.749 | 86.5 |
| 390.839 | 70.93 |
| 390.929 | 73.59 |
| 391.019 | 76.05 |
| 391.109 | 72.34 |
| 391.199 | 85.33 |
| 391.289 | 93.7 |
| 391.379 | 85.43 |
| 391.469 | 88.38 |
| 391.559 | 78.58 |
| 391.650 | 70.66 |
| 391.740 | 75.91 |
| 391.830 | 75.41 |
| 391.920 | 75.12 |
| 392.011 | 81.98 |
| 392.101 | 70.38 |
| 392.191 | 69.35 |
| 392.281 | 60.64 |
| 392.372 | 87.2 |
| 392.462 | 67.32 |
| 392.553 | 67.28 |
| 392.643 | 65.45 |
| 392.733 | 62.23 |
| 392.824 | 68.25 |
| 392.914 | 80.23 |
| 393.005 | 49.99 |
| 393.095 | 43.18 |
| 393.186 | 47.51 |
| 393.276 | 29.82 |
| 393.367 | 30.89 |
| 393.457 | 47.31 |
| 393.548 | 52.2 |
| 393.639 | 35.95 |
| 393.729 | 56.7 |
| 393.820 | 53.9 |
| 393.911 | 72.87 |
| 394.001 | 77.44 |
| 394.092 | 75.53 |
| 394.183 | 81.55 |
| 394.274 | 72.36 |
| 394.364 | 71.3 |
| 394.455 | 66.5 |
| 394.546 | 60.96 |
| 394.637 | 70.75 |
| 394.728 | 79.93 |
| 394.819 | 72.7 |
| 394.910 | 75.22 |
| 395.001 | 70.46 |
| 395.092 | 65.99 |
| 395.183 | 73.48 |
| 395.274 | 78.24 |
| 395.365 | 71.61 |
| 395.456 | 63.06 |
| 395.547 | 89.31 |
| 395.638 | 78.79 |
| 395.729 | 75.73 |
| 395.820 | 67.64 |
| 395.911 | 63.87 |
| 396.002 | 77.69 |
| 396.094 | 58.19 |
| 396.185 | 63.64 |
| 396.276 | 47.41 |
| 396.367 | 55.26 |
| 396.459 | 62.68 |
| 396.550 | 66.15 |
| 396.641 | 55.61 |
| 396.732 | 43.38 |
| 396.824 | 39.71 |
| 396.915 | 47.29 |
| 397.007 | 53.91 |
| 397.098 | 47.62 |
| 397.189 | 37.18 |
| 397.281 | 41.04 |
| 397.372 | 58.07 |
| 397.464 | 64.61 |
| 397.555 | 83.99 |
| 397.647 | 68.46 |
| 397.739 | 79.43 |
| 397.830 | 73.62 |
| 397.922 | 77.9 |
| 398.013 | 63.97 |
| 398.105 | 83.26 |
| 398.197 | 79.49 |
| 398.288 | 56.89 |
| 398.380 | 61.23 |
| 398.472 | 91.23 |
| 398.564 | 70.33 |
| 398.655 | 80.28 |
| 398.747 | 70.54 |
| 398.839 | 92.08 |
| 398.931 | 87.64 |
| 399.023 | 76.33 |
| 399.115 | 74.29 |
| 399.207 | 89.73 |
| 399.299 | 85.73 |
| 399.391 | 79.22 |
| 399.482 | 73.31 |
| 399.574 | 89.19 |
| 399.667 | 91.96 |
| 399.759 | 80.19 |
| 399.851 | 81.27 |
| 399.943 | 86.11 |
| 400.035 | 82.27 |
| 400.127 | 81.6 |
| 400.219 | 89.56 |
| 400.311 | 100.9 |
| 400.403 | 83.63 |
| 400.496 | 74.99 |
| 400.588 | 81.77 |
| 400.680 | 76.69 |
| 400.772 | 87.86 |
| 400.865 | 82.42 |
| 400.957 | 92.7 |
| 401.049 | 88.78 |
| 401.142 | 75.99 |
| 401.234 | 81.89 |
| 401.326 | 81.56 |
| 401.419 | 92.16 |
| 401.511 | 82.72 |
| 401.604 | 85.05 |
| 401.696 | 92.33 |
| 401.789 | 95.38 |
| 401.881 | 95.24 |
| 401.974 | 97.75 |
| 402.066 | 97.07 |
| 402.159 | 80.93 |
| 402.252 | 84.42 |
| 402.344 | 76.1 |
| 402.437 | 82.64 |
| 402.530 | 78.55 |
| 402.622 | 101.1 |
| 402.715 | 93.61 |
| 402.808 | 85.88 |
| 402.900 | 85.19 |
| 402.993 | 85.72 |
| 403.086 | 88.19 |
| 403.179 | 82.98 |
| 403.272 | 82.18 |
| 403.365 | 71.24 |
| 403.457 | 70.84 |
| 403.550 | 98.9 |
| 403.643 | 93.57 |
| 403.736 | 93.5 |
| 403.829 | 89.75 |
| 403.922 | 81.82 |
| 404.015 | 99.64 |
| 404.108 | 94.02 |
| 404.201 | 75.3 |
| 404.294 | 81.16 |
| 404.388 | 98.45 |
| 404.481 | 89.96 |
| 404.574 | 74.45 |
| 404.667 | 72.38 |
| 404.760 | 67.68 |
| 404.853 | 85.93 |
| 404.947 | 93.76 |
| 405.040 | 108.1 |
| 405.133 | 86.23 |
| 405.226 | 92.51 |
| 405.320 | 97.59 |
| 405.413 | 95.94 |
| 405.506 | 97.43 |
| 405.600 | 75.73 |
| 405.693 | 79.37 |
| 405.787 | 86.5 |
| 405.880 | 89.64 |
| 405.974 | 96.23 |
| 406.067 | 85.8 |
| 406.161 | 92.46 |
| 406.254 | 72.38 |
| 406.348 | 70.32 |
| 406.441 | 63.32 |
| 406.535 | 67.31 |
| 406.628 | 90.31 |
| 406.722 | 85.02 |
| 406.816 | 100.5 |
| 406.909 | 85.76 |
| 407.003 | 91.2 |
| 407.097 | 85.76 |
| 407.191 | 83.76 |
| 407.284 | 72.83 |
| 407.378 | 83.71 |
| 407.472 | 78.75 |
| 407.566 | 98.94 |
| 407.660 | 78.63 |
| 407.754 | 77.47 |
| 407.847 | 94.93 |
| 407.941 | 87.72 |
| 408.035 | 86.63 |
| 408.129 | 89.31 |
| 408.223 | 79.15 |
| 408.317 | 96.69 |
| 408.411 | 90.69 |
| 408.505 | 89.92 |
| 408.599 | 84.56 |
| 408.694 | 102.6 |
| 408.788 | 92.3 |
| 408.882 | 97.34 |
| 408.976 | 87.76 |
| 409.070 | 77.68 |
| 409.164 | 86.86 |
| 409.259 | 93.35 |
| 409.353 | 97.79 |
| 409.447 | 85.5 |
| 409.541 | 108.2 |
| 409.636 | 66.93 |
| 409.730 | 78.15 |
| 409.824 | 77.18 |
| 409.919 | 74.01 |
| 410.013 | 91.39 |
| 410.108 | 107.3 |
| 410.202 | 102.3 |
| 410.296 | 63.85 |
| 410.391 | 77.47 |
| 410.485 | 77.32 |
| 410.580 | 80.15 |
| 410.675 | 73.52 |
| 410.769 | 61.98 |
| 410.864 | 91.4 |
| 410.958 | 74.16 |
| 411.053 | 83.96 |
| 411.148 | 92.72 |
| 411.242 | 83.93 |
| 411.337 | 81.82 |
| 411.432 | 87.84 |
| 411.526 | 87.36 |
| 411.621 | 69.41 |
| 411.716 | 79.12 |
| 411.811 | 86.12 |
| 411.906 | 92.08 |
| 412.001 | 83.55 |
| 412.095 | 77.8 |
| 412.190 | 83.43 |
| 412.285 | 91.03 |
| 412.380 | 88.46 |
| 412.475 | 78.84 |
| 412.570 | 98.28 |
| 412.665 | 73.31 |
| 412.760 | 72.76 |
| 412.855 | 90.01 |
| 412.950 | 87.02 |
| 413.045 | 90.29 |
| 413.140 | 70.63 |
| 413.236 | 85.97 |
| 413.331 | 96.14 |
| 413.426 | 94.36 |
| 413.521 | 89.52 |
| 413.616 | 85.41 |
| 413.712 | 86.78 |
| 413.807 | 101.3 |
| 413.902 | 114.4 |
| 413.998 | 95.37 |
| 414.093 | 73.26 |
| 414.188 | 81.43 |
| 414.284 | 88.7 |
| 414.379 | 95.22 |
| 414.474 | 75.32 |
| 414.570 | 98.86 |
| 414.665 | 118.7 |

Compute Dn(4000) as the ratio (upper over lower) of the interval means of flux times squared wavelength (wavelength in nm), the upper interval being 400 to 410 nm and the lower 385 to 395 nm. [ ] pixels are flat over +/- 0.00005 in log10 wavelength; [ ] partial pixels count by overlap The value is 1.33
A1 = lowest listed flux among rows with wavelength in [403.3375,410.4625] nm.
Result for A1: 63.32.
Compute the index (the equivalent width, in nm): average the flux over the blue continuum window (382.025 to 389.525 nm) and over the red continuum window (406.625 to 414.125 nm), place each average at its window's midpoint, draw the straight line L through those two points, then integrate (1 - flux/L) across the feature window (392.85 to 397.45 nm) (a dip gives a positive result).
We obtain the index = 0.808 nm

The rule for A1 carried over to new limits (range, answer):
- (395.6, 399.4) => 37.18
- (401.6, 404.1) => 70.84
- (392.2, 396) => 29.82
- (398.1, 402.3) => 56.89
